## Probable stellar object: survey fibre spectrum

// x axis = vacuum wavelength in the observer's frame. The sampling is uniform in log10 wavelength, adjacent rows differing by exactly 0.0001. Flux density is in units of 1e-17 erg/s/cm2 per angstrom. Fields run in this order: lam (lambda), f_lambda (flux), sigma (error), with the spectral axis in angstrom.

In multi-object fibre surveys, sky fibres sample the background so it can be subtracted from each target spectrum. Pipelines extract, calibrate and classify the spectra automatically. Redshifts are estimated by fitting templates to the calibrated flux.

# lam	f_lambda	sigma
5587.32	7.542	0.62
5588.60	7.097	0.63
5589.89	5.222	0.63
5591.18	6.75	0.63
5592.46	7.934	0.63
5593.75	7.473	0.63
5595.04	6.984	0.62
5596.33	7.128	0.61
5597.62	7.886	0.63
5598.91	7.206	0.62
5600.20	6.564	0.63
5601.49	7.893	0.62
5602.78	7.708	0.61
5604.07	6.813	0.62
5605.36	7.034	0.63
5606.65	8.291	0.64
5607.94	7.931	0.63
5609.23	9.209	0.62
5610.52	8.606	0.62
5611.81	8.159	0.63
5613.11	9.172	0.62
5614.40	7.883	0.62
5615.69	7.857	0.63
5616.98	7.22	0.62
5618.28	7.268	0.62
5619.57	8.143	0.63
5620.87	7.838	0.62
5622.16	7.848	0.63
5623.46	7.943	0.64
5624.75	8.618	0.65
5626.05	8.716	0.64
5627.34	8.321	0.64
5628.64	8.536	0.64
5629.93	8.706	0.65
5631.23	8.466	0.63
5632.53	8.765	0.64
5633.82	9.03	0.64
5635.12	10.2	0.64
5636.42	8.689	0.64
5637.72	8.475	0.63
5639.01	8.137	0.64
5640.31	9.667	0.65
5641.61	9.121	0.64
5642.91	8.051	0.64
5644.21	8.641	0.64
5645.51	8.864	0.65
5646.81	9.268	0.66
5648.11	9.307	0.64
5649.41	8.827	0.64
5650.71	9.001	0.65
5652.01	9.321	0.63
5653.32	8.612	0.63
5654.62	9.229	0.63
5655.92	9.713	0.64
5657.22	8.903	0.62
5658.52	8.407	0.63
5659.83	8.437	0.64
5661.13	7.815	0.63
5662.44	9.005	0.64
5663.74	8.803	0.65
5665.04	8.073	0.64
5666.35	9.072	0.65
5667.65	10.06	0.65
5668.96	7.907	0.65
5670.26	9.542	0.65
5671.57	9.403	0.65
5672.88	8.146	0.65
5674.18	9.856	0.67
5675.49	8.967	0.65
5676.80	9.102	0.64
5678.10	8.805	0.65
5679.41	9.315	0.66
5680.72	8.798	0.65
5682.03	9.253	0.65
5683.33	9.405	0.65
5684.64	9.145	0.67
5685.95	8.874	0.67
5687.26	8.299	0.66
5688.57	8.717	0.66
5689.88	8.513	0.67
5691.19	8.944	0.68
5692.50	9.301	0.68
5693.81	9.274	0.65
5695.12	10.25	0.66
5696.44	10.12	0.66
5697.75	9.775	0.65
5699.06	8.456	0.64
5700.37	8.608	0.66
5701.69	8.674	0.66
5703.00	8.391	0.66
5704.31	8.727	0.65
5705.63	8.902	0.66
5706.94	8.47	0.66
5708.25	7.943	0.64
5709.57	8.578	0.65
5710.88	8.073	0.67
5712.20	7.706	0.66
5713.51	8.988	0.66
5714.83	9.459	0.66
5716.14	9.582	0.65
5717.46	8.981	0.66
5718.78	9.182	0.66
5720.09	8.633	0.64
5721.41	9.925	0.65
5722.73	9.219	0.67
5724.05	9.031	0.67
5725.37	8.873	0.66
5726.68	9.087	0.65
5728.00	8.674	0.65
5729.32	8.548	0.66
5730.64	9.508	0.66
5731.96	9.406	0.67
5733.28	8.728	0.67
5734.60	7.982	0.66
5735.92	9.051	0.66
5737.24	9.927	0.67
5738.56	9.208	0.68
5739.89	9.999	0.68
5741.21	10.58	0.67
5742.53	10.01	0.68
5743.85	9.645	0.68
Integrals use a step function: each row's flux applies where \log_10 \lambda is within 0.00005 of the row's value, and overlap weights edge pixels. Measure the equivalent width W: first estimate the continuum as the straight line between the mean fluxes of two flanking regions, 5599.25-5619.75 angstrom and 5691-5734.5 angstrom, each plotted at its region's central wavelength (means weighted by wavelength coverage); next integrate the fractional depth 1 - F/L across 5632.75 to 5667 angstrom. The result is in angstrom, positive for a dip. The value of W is -2.5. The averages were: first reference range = 7.85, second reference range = 8.96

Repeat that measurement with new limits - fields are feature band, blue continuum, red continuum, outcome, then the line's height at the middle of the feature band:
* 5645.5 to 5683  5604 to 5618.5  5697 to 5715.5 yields -2.7 angstrom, 8.36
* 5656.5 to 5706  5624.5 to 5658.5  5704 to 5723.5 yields -0.5 angstrom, 8.85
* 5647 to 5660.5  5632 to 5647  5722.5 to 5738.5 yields -0.1 angstrom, 8.92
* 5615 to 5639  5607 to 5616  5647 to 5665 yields 0.6 angstrom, 8.57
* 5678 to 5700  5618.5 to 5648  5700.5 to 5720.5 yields -1.2 angstrom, 8.67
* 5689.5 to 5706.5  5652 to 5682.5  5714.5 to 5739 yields -0.1 angstrom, 9.02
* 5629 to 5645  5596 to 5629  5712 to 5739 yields -1.3 angstrom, 8.16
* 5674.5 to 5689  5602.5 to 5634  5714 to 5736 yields -0.5 angstrom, 8.69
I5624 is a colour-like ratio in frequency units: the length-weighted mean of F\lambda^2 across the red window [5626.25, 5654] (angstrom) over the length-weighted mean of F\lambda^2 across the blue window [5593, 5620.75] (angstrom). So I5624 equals 1.16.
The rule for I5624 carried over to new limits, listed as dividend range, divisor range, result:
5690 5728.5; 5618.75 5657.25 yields 1.05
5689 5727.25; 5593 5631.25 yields 1.17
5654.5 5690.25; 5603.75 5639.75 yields 1.09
